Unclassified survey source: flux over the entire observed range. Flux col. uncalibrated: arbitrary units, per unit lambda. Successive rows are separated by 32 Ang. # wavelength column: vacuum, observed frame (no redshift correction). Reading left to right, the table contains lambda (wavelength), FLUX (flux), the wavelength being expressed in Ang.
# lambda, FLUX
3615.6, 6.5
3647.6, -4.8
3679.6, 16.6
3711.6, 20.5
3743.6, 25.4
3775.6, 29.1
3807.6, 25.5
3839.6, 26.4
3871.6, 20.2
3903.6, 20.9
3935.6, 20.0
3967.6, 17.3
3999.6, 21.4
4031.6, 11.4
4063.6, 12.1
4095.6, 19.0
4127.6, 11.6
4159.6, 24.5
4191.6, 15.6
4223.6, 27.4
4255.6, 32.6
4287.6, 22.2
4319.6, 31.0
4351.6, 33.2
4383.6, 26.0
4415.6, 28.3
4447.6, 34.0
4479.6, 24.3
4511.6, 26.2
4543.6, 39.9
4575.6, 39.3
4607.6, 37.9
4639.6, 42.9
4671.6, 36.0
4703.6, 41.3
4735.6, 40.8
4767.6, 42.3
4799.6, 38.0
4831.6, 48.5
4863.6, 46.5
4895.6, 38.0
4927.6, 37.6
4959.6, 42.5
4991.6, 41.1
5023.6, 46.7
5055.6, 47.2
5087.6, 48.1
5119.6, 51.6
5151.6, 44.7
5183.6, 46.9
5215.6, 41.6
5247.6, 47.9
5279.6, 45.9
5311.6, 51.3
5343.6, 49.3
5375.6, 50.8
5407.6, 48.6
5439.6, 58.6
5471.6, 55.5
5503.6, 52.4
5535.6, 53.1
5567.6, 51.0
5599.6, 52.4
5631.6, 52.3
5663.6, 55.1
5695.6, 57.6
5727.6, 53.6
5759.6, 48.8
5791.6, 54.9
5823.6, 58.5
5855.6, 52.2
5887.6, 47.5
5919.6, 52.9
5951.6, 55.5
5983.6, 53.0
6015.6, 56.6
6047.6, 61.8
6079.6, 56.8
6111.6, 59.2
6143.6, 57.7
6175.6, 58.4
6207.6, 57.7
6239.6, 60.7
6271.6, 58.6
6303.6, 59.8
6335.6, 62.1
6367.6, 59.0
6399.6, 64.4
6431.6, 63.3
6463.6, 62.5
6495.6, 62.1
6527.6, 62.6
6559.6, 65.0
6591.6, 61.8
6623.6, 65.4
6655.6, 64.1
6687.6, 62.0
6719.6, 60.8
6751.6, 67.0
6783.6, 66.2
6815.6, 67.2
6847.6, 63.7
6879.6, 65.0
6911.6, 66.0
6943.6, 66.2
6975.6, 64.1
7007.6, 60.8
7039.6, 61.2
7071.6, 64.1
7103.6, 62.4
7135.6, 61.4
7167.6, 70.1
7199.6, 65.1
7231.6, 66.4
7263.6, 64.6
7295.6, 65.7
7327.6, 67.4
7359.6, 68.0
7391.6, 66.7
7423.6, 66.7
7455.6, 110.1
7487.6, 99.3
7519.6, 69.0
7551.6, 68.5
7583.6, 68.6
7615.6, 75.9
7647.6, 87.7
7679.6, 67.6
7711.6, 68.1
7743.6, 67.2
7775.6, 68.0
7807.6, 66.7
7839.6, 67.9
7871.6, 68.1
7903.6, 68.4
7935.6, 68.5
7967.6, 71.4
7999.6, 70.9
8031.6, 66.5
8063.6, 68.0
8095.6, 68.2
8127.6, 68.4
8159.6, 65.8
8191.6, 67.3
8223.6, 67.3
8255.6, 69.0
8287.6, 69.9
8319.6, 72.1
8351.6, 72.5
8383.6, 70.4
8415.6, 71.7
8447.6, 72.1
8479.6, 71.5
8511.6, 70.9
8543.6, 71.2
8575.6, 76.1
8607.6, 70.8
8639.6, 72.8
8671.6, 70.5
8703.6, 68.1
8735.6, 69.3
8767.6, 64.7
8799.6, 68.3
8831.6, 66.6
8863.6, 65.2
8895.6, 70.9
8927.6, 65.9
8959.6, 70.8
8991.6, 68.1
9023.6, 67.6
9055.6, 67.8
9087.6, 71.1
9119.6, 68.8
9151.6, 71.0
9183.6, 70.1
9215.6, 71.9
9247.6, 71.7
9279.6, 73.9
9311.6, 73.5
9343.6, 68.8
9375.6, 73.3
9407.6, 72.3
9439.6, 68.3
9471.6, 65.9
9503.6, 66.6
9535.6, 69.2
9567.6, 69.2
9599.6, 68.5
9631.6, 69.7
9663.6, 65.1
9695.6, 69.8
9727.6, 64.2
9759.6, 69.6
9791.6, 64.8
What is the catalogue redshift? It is 0.14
